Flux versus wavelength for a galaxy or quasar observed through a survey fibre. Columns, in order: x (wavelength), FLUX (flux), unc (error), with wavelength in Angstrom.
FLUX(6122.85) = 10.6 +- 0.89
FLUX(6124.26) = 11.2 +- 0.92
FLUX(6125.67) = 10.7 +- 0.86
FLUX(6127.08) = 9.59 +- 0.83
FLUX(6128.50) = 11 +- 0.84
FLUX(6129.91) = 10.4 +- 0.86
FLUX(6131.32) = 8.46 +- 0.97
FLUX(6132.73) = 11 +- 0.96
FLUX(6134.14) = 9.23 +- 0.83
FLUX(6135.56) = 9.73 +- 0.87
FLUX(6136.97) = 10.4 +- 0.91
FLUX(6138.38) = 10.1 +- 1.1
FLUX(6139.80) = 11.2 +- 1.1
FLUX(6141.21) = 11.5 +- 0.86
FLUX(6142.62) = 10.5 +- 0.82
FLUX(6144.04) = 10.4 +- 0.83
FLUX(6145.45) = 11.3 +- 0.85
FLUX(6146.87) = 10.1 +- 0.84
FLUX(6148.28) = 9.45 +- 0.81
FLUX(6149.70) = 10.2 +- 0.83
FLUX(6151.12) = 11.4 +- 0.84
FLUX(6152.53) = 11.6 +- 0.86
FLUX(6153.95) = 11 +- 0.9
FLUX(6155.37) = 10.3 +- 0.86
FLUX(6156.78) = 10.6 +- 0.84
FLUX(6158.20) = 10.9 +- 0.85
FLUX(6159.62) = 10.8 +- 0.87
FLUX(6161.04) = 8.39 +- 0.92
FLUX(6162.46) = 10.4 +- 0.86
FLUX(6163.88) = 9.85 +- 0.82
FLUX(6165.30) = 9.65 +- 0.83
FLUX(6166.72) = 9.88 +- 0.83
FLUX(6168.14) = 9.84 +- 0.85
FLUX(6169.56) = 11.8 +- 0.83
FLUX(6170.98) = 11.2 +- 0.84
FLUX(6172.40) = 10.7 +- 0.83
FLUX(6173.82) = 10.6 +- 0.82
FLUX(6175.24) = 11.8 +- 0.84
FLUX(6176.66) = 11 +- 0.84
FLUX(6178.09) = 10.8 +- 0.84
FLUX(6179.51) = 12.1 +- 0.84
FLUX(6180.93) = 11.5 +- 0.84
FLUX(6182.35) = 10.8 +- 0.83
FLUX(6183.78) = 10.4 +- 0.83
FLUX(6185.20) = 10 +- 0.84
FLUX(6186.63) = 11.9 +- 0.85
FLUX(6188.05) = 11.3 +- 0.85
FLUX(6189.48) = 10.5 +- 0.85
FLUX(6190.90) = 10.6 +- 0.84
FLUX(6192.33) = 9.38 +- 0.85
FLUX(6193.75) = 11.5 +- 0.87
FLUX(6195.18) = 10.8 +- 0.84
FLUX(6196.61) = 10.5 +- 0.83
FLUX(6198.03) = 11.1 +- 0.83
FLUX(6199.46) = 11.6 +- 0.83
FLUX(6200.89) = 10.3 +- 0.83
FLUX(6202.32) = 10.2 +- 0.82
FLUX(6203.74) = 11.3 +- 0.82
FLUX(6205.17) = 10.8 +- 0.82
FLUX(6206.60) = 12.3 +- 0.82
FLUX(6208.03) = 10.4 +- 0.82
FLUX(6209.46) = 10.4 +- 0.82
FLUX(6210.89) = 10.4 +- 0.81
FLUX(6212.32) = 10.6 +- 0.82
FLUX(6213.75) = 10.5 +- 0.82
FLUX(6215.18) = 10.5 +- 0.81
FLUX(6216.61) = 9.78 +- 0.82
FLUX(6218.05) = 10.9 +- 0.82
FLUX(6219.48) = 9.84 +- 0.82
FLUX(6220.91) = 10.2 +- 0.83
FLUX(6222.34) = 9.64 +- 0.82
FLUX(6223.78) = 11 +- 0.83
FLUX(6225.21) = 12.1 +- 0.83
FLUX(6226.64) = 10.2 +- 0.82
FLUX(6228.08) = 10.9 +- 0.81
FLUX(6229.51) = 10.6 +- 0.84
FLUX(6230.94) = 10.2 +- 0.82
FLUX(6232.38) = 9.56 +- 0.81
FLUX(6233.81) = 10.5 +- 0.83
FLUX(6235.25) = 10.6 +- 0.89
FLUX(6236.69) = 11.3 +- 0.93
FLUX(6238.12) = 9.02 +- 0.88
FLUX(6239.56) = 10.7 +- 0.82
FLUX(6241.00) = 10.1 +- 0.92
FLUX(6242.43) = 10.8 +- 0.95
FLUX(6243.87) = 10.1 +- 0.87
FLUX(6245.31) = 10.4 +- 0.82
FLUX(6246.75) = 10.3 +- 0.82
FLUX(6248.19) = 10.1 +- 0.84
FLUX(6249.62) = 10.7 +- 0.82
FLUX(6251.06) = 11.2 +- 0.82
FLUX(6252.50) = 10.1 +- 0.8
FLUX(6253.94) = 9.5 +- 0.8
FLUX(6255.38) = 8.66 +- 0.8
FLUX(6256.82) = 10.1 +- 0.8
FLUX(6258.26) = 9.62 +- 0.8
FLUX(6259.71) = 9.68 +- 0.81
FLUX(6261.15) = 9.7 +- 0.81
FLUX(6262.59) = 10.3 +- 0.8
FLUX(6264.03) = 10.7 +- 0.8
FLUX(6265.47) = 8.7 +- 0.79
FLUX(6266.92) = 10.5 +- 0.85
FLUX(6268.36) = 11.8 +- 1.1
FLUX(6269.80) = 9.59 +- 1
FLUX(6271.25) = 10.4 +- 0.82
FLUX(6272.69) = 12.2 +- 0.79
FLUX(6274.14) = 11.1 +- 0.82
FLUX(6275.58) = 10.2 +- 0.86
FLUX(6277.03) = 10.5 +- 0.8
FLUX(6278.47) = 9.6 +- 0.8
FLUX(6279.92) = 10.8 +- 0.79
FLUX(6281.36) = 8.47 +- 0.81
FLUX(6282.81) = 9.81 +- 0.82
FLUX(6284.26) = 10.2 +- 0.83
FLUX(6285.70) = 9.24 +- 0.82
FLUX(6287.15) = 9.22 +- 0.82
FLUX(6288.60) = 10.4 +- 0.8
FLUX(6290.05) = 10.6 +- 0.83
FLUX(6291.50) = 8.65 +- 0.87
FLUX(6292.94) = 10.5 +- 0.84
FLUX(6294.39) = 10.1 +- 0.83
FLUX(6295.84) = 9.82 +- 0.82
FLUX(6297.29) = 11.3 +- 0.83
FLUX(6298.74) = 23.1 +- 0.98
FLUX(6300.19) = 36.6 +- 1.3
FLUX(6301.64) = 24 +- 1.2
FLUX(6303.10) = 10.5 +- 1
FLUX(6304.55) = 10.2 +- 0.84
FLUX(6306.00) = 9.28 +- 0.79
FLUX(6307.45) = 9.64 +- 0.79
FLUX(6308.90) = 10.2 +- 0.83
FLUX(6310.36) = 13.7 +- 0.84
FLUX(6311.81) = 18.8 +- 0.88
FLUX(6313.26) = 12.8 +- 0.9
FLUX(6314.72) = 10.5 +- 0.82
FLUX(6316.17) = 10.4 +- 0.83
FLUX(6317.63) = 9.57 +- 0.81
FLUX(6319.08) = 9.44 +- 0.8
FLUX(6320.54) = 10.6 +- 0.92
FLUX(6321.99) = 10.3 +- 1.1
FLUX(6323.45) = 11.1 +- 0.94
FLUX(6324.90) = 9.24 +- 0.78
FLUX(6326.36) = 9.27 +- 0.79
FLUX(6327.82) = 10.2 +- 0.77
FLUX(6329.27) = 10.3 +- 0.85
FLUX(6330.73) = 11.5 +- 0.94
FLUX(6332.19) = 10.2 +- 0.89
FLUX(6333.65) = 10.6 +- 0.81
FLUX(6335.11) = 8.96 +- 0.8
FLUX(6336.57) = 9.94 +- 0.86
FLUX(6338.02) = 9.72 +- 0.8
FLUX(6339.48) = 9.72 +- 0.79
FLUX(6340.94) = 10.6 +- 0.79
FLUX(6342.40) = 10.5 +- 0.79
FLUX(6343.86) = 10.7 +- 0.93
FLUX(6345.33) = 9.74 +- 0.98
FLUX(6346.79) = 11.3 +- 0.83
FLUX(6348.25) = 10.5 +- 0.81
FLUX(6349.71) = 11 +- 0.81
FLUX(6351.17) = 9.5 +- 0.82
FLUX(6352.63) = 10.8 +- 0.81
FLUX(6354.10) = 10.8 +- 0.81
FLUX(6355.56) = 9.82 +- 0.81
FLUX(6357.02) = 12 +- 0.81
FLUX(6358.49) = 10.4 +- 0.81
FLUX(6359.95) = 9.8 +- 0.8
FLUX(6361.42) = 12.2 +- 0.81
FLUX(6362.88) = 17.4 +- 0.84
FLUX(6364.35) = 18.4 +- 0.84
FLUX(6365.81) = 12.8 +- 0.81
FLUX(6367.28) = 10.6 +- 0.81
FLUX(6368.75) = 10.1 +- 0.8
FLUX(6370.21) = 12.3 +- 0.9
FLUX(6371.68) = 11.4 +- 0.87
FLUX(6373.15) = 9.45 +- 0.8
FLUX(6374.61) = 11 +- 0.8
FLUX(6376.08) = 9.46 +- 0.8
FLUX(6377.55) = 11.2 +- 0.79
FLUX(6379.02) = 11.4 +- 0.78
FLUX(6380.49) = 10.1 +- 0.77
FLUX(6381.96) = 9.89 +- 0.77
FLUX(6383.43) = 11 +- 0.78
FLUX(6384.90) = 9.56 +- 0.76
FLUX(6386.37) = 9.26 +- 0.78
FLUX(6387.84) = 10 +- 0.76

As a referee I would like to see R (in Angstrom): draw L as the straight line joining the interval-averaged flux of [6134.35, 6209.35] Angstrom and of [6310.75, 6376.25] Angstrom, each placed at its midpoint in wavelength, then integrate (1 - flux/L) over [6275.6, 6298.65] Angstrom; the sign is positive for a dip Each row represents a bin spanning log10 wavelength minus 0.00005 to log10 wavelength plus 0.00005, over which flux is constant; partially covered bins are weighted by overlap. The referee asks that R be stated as 1.29 Angstrom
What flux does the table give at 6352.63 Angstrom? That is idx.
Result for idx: 10.8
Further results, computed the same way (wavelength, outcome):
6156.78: 10.6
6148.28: 9.45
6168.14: 9.84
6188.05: 11.3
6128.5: 11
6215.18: 10.5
